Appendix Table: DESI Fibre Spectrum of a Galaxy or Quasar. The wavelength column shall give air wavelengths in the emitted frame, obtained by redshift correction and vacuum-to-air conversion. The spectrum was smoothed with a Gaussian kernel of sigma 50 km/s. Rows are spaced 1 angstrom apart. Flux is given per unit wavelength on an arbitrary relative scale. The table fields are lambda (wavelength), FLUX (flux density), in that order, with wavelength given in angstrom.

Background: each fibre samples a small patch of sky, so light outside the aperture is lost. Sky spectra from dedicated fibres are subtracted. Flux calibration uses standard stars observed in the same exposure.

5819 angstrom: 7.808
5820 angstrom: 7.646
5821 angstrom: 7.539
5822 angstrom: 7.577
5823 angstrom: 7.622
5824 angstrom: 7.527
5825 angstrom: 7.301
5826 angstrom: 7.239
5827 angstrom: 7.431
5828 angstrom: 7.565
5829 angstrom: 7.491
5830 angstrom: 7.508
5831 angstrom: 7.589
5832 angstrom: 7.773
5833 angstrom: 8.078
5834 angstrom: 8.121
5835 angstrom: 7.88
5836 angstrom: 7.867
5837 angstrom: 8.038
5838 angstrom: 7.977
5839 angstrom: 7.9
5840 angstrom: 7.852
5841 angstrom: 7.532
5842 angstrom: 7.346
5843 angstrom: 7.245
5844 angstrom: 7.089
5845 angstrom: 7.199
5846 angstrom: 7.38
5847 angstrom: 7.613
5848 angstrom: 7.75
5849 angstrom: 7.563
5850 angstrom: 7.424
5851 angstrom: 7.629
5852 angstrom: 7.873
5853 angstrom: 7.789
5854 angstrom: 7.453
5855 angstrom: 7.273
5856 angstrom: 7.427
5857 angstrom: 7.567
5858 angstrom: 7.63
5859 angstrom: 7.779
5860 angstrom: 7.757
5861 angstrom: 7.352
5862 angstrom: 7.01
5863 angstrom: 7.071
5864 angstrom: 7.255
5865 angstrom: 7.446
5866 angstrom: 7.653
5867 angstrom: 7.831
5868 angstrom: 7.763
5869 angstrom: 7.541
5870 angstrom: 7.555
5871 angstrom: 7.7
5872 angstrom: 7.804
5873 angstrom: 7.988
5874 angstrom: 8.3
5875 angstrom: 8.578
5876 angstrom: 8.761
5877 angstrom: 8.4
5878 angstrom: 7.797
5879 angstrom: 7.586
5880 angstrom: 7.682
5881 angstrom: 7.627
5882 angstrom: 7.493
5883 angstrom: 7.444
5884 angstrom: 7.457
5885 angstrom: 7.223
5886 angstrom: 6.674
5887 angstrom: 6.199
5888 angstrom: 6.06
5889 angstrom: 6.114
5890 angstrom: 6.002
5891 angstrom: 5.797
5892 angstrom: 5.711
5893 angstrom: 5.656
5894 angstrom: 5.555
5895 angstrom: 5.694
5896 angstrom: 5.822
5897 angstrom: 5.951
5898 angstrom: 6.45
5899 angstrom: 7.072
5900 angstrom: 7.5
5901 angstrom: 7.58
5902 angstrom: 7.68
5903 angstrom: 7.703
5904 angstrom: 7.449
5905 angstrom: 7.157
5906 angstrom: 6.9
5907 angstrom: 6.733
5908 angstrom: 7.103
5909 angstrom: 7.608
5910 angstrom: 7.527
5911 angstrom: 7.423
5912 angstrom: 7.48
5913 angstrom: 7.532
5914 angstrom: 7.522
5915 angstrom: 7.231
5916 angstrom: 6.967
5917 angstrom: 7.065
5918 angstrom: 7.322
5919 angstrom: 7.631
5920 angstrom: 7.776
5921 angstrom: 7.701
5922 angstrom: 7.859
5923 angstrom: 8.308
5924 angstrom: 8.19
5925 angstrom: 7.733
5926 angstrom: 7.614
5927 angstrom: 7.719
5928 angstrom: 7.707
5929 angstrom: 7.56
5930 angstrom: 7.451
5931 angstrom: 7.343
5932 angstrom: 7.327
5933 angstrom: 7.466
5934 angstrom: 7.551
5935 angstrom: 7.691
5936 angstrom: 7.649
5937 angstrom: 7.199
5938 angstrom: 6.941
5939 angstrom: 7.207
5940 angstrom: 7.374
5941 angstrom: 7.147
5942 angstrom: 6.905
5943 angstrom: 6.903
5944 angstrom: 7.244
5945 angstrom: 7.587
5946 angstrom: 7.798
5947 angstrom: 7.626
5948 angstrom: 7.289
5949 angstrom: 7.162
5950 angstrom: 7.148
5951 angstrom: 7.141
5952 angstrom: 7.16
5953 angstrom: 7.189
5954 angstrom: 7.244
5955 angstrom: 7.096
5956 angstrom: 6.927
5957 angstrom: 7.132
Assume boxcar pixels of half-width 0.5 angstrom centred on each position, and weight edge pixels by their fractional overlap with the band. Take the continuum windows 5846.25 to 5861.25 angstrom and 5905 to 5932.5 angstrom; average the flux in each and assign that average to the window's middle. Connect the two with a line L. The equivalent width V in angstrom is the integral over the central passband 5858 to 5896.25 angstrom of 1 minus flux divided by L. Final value 1.8 angstrom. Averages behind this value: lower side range 7.59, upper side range 7.49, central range 7.2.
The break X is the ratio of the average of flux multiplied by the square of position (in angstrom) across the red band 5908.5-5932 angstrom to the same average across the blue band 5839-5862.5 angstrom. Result 1.0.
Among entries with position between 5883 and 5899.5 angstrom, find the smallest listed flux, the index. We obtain 5.555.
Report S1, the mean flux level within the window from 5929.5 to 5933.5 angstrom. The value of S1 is 7.4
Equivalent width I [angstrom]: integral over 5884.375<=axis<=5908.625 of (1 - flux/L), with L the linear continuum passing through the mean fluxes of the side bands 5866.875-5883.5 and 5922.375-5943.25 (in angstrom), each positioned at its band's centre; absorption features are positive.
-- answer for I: 3.59 angstrom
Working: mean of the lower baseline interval 7.87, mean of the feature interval 6.58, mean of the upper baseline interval 7.48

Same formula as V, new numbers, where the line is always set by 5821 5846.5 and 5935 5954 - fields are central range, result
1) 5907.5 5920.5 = -0.1 angstrom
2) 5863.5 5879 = -0.8 angstrom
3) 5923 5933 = -0.5 angstrom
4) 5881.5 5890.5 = 0.9 angstrom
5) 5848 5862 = 0.0 angstrom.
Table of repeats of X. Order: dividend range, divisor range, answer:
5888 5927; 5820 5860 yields 0.95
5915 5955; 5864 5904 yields 1.06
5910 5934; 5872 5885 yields 0.97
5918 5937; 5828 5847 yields 1.03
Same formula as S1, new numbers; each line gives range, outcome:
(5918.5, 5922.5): 7.74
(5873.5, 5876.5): 8.55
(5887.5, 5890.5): 6.06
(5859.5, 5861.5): 7.55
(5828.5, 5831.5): 7.53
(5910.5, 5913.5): 7.48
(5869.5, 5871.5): 7.63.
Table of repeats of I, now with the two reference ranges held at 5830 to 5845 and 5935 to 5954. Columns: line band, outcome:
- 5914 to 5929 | -0.5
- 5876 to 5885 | -0.2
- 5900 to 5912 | 0.1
